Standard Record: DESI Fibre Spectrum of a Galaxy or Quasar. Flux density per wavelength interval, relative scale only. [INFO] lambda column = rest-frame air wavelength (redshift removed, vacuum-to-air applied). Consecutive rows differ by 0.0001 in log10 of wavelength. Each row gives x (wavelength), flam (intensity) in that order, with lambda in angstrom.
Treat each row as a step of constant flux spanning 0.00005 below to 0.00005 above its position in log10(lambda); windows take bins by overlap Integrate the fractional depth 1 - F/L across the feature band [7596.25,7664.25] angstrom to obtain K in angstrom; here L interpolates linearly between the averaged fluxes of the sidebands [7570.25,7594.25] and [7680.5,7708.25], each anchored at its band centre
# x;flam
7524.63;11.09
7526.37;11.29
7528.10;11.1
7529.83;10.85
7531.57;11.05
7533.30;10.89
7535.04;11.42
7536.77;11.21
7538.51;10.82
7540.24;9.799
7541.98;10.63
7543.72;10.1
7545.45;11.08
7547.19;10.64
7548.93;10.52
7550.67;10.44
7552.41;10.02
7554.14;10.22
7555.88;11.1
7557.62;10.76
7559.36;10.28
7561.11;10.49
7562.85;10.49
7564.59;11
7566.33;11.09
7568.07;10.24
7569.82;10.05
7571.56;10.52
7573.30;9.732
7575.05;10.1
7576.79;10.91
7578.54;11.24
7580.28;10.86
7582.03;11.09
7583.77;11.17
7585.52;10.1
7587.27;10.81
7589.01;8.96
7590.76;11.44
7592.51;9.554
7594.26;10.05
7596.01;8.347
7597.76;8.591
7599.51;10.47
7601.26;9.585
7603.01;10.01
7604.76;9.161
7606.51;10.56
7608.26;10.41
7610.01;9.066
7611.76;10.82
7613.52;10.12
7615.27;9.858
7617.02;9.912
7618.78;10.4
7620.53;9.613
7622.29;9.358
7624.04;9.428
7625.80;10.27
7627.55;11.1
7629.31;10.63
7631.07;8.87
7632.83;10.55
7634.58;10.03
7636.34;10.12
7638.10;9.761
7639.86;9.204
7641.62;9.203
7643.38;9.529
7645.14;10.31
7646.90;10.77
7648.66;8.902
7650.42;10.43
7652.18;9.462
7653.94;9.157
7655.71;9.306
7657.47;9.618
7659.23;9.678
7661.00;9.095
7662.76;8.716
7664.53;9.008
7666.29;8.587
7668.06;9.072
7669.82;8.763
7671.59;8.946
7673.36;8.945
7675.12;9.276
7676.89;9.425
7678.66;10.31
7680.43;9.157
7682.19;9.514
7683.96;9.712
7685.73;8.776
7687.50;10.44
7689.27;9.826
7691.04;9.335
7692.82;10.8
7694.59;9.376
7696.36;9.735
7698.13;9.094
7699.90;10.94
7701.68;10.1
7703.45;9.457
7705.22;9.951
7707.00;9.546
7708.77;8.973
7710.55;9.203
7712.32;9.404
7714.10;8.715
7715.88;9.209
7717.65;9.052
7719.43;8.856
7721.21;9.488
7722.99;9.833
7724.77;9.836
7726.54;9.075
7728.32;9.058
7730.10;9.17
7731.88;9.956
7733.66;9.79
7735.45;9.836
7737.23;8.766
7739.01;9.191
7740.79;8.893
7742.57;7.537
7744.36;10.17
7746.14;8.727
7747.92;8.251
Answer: 2.6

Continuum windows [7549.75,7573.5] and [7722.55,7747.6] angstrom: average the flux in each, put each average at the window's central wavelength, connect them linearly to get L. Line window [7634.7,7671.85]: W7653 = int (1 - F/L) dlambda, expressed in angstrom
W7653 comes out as 1.5 angstrom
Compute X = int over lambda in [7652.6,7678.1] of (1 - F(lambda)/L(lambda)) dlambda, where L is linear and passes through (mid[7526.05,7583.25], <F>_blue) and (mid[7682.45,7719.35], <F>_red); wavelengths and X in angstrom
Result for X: 1.8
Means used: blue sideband 10.7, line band 9.13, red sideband 9.56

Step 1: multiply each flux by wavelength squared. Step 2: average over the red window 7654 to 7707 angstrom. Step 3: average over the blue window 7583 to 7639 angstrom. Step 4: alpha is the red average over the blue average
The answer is 0.97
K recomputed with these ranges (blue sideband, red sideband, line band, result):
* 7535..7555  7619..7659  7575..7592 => -0.7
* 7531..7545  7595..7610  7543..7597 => -1.3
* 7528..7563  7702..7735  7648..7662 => 0.6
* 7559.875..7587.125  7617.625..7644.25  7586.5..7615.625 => 1.1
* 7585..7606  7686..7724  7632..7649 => -0.3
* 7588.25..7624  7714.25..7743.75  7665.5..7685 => 0.5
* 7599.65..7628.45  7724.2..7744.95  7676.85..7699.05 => -0.3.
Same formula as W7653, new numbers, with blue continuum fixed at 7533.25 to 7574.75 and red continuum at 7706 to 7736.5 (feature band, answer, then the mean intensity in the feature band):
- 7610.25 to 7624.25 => 0.2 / 9.92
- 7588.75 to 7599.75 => 0.7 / 9.61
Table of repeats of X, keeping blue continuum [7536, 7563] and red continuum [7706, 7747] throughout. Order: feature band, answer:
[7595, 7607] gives 0.77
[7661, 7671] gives 0.85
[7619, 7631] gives -0.03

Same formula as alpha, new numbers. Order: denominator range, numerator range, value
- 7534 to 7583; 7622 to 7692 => 0.93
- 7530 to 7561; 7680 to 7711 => 0.95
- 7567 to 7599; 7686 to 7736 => 0.97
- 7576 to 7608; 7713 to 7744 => 0.94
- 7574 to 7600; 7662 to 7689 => 0.93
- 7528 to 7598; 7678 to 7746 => 0.94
